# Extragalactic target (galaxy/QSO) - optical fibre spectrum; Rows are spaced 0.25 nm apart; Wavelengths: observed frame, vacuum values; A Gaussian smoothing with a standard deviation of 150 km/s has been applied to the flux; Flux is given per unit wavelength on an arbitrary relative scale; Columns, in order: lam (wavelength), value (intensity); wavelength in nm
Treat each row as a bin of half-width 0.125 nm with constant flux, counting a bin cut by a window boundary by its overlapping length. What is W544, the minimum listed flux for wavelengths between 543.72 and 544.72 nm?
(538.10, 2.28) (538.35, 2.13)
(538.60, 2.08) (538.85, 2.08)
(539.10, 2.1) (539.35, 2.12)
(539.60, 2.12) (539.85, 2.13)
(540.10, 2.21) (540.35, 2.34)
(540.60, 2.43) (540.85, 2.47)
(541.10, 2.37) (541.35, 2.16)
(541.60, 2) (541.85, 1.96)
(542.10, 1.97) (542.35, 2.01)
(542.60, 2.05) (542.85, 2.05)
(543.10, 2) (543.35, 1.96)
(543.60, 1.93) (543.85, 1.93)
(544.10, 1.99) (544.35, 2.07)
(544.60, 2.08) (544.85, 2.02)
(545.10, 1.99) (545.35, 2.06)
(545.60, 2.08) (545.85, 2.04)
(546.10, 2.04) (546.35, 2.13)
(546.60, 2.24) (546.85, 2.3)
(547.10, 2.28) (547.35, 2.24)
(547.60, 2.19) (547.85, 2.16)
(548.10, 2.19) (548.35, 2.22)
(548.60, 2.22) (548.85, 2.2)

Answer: 1.93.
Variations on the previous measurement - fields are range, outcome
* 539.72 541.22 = 2.13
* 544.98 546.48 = 1.99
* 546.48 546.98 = 2.24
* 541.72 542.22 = 1.96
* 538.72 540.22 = 2.08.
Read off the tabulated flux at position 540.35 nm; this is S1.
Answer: 2.34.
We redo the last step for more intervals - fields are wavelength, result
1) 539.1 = 2.1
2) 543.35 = 1.96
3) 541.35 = 2.16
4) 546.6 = 2.24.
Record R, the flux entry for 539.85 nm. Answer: 2.13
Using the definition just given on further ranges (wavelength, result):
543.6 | 1.93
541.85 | 1.96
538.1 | 2.28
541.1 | 2.37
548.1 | 2.19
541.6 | 2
